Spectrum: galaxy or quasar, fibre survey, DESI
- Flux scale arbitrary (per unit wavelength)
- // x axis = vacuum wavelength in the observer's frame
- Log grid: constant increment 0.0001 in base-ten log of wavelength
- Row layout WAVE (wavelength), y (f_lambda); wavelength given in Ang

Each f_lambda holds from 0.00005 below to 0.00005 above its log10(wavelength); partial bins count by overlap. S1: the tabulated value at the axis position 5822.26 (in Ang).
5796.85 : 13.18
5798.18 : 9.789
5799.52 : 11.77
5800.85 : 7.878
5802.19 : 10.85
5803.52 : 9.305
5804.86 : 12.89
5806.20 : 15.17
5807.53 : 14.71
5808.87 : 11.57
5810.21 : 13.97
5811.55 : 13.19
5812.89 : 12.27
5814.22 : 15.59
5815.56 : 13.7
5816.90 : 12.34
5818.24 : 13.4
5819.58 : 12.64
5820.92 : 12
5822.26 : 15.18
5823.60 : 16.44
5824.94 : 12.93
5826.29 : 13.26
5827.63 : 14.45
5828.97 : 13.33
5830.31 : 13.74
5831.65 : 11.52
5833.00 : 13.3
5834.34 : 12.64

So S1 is 15.18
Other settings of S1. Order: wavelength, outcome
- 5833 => 13.3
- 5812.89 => 12.27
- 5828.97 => 13.33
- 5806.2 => 15.17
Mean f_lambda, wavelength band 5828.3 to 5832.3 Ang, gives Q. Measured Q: 12.9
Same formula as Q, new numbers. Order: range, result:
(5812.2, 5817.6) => 13.5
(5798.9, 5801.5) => 9.82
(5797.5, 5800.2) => 10.8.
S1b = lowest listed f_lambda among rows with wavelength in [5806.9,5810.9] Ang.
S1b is 11.57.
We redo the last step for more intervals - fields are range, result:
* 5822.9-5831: 12.93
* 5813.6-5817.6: 12.34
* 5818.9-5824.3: 12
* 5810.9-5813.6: 12.27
